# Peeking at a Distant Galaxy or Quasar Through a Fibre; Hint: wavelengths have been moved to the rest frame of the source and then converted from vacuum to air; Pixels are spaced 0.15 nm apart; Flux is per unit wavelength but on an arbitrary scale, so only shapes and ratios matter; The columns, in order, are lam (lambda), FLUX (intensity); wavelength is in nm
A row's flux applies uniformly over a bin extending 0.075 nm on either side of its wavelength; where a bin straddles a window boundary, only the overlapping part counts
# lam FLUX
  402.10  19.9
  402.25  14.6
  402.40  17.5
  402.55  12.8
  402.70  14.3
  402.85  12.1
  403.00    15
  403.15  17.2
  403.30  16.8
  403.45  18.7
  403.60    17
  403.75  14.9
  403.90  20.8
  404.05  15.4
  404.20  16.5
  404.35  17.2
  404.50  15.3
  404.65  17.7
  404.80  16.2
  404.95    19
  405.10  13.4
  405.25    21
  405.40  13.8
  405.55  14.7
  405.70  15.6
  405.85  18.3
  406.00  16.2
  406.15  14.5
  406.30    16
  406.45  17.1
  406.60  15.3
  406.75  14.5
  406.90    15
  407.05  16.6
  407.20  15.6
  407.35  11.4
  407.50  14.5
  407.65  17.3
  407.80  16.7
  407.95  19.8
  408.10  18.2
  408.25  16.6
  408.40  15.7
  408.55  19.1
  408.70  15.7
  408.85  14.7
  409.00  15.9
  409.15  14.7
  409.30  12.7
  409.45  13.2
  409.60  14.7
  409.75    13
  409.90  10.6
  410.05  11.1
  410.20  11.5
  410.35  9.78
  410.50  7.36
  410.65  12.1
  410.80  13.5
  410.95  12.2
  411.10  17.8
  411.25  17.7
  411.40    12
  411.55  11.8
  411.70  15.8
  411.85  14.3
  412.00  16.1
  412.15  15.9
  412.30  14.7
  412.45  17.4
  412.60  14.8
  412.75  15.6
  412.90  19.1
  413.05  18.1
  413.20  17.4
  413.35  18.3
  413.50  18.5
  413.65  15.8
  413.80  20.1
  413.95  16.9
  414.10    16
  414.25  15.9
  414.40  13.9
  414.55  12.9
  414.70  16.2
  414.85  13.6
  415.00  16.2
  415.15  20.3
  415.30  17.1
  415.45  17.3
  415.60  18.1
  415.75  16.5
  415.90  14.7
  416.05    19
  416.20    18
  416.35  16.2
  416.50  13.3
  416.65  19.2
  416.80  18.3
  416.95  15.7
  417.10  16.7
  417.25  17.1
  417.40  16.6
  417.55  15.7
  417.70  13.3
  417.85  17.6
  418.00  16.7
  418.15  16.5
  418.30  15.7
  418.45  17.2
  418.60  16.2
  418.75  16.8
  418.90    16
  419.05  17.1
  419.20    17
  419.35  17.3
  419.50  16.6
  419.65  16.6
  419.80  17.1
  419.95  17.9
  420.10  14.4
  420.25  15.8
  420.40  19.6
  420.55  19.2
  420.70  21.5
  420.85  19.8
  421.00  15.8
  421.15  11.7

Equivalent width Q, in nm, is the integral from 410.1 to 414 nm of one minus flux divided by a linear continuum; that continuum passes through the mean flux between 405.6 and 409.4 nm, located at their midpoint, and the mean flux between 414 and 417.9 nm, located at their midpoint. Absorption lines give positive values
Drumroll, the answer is 0.24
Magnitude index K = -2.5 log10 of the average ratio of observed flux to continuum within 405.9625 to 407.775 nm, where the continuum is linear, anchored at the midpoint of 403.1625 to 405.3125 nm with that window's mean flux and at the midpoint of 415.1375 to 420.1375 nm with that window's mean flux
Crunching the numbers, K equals 0.11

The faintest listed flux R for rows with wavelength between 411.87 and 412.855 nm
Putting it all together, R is 14.7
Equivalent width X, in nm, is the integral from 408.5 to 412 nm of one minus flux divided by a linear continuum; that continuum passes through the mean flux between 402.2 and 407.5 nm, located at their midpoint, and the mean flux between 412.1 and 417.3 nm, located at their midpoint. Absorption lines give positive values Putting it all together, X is 0.60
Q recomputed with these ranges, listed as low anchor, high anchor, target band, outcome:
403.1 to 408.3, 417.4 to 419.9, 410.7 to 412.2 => 0.164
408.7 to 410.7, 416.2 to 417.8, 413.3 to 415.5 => -0.238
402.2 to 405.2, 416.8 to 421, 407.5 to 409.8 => 0.080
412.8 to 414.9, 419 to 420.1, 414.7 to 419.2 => 0.038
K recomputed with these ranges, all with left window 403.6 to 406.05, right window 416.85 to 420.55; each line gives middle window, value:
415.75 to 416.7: -0.002 mag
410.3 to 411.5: 0.280 mag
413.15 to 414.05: -0.074 mag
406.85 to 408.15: 0.035 mag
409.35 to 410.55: 0.399 mag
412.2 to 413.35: -0.012 mag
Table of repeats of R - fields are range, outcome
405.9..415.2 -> 7.36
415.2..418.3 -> 13.3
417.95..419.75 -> 15.7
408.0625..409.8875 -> 12.7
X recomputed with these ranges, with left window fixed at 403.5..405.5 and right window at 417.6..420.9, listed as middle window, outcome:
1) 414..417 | 0.10 nm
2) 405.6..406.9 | 0.07 nm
